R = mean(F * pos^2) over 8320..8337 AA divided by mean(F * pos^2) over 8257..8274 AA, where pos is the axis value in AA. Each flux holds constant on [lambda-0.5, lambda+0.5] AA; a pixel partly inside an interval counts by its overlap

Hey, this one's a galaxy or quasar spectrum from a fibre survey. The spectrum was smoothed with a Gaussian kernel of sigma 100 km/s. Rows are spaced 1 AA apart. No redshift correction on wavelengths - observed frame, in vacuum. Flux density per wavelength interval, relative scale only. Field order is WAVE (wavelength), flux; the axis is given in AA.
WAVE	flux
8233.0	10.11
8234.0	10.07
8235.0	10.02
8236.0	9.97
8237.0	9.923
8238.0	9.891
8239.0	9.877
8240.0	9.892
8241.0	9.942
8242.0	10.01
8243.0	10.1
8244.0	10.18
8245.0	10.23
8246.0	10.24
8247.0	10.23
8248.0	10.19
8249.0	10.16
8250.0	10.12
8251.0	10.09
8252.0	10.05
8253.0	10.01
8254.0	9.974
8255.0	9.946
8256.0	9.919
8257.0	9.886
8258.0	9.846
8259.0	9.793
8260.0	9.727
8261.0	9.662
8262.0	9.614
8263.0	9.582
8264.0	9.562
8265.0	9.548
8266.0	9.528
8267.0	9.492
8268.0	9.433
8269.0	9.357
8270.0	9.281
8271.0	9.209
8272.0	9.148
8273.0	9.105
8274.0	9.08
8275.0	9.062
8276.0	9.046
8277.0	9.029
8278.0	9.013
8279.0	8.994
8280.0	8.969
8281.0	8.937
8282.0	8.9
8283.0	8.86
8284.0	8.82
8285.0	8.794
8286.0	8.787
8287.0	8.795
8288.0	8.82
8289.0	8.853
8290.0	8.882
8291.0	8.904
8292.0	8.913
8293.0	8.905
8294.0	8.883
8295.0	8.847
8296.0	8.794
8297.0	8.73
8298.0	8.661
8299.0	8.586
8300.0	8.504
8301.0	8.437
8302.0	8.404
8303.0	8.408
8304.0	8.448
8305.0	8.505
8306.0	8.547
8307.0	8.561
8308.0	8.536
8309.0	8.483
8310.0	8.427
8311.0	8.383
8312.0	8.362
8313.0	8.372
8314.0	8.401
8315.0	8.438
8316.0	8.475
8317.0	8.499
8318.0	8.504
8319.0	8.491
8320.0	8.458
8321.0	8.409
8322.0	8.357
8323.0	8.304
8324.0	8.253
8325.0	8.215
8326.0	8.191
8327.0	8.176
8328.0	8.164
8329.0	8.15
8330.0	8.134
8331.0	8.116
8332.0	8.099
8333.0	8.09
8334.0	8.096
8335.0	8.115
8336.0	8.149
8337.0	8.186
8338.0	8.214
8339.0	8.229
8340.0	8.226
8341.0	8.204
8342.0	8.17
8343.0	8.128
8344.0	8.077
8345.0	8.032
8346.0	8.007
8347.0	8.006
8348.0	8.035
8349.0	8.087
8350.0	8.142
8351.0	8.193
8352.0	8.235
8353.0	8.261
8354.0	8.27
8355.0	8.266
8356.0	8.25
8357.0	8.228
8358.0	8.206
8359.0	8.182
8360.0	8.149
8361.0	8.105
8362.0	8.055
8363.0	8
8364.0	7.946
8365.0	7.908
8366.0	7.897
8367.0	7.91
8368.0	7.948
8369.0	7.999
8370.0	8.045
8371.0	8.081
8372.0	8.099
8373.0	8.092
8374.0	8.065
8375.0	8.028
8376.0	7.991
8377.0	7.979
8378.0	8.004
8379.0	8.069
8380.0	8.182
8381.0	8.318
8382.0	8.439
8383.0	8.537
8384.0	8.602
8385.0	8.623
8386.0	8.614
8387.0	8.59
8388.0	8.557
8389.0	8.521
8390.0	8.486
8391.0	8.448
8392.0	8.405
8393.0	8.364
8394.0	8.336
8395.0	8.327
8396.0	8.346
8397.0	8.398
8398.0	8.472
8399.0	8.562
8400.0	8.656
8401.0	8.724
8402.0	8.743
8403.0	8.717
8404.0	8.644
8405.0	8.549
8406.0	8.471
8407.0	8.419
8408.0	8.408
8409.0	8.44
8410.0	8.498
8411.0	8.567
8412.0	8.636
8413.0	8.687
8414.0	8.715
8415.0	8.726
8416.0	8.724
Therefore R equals 0.88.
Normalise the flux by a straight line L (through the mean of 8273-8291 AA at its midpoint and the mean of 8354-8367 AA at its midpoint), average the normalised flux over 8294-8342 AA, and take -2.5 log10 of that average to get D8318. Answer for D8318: 0.02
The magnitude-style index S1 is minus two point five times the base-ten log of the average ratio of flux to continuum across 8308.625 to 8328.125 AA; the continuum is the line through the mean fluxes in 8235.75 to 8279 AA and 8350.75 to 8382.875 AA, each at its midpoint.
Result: 0.06 mag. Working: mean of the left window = 9.71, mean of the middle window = 8.37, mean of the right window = 8.11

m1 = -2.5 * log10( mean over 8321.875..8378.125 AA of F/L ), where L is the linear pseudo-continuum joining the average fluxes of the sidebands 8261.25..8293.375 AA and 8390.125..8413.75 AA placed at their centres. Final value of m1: 0.08 mag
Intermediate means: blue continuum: 9.11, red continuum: 8.52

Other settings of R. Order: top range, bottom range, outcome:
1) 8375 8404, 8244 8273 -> 0.89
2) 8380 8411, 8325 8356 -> 1.06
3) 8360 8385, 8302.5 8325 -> 0.98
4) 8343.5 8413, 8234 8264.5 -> 0.86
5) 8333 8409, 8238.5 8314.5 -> 0.92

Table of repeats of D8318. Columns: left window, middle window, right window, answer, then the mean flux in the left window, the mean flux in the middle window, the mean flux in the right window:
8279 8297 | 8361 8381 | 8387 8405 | 0.075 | 8.86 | 8.03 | 8.52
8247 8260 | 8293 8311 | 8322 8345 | 0.039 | 10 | 8.58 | 8.17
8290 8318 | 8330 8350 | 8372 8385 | 0.036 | 8.58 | 8.12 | 8.21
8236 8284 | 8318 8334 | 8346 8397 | 0.069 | 9.63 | 8.24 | 8.21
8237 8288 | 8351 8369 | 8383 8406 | 0.089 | 9.55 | 8.11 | 8.53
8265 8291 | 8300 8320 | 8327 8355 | 0.017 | 9.05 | 8.46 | 8.14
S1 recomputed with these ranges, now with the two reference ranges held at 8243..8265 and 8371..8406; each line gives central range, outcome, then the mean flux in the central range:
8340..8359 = 0.09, 8.16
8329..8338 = 0.11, 8.13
